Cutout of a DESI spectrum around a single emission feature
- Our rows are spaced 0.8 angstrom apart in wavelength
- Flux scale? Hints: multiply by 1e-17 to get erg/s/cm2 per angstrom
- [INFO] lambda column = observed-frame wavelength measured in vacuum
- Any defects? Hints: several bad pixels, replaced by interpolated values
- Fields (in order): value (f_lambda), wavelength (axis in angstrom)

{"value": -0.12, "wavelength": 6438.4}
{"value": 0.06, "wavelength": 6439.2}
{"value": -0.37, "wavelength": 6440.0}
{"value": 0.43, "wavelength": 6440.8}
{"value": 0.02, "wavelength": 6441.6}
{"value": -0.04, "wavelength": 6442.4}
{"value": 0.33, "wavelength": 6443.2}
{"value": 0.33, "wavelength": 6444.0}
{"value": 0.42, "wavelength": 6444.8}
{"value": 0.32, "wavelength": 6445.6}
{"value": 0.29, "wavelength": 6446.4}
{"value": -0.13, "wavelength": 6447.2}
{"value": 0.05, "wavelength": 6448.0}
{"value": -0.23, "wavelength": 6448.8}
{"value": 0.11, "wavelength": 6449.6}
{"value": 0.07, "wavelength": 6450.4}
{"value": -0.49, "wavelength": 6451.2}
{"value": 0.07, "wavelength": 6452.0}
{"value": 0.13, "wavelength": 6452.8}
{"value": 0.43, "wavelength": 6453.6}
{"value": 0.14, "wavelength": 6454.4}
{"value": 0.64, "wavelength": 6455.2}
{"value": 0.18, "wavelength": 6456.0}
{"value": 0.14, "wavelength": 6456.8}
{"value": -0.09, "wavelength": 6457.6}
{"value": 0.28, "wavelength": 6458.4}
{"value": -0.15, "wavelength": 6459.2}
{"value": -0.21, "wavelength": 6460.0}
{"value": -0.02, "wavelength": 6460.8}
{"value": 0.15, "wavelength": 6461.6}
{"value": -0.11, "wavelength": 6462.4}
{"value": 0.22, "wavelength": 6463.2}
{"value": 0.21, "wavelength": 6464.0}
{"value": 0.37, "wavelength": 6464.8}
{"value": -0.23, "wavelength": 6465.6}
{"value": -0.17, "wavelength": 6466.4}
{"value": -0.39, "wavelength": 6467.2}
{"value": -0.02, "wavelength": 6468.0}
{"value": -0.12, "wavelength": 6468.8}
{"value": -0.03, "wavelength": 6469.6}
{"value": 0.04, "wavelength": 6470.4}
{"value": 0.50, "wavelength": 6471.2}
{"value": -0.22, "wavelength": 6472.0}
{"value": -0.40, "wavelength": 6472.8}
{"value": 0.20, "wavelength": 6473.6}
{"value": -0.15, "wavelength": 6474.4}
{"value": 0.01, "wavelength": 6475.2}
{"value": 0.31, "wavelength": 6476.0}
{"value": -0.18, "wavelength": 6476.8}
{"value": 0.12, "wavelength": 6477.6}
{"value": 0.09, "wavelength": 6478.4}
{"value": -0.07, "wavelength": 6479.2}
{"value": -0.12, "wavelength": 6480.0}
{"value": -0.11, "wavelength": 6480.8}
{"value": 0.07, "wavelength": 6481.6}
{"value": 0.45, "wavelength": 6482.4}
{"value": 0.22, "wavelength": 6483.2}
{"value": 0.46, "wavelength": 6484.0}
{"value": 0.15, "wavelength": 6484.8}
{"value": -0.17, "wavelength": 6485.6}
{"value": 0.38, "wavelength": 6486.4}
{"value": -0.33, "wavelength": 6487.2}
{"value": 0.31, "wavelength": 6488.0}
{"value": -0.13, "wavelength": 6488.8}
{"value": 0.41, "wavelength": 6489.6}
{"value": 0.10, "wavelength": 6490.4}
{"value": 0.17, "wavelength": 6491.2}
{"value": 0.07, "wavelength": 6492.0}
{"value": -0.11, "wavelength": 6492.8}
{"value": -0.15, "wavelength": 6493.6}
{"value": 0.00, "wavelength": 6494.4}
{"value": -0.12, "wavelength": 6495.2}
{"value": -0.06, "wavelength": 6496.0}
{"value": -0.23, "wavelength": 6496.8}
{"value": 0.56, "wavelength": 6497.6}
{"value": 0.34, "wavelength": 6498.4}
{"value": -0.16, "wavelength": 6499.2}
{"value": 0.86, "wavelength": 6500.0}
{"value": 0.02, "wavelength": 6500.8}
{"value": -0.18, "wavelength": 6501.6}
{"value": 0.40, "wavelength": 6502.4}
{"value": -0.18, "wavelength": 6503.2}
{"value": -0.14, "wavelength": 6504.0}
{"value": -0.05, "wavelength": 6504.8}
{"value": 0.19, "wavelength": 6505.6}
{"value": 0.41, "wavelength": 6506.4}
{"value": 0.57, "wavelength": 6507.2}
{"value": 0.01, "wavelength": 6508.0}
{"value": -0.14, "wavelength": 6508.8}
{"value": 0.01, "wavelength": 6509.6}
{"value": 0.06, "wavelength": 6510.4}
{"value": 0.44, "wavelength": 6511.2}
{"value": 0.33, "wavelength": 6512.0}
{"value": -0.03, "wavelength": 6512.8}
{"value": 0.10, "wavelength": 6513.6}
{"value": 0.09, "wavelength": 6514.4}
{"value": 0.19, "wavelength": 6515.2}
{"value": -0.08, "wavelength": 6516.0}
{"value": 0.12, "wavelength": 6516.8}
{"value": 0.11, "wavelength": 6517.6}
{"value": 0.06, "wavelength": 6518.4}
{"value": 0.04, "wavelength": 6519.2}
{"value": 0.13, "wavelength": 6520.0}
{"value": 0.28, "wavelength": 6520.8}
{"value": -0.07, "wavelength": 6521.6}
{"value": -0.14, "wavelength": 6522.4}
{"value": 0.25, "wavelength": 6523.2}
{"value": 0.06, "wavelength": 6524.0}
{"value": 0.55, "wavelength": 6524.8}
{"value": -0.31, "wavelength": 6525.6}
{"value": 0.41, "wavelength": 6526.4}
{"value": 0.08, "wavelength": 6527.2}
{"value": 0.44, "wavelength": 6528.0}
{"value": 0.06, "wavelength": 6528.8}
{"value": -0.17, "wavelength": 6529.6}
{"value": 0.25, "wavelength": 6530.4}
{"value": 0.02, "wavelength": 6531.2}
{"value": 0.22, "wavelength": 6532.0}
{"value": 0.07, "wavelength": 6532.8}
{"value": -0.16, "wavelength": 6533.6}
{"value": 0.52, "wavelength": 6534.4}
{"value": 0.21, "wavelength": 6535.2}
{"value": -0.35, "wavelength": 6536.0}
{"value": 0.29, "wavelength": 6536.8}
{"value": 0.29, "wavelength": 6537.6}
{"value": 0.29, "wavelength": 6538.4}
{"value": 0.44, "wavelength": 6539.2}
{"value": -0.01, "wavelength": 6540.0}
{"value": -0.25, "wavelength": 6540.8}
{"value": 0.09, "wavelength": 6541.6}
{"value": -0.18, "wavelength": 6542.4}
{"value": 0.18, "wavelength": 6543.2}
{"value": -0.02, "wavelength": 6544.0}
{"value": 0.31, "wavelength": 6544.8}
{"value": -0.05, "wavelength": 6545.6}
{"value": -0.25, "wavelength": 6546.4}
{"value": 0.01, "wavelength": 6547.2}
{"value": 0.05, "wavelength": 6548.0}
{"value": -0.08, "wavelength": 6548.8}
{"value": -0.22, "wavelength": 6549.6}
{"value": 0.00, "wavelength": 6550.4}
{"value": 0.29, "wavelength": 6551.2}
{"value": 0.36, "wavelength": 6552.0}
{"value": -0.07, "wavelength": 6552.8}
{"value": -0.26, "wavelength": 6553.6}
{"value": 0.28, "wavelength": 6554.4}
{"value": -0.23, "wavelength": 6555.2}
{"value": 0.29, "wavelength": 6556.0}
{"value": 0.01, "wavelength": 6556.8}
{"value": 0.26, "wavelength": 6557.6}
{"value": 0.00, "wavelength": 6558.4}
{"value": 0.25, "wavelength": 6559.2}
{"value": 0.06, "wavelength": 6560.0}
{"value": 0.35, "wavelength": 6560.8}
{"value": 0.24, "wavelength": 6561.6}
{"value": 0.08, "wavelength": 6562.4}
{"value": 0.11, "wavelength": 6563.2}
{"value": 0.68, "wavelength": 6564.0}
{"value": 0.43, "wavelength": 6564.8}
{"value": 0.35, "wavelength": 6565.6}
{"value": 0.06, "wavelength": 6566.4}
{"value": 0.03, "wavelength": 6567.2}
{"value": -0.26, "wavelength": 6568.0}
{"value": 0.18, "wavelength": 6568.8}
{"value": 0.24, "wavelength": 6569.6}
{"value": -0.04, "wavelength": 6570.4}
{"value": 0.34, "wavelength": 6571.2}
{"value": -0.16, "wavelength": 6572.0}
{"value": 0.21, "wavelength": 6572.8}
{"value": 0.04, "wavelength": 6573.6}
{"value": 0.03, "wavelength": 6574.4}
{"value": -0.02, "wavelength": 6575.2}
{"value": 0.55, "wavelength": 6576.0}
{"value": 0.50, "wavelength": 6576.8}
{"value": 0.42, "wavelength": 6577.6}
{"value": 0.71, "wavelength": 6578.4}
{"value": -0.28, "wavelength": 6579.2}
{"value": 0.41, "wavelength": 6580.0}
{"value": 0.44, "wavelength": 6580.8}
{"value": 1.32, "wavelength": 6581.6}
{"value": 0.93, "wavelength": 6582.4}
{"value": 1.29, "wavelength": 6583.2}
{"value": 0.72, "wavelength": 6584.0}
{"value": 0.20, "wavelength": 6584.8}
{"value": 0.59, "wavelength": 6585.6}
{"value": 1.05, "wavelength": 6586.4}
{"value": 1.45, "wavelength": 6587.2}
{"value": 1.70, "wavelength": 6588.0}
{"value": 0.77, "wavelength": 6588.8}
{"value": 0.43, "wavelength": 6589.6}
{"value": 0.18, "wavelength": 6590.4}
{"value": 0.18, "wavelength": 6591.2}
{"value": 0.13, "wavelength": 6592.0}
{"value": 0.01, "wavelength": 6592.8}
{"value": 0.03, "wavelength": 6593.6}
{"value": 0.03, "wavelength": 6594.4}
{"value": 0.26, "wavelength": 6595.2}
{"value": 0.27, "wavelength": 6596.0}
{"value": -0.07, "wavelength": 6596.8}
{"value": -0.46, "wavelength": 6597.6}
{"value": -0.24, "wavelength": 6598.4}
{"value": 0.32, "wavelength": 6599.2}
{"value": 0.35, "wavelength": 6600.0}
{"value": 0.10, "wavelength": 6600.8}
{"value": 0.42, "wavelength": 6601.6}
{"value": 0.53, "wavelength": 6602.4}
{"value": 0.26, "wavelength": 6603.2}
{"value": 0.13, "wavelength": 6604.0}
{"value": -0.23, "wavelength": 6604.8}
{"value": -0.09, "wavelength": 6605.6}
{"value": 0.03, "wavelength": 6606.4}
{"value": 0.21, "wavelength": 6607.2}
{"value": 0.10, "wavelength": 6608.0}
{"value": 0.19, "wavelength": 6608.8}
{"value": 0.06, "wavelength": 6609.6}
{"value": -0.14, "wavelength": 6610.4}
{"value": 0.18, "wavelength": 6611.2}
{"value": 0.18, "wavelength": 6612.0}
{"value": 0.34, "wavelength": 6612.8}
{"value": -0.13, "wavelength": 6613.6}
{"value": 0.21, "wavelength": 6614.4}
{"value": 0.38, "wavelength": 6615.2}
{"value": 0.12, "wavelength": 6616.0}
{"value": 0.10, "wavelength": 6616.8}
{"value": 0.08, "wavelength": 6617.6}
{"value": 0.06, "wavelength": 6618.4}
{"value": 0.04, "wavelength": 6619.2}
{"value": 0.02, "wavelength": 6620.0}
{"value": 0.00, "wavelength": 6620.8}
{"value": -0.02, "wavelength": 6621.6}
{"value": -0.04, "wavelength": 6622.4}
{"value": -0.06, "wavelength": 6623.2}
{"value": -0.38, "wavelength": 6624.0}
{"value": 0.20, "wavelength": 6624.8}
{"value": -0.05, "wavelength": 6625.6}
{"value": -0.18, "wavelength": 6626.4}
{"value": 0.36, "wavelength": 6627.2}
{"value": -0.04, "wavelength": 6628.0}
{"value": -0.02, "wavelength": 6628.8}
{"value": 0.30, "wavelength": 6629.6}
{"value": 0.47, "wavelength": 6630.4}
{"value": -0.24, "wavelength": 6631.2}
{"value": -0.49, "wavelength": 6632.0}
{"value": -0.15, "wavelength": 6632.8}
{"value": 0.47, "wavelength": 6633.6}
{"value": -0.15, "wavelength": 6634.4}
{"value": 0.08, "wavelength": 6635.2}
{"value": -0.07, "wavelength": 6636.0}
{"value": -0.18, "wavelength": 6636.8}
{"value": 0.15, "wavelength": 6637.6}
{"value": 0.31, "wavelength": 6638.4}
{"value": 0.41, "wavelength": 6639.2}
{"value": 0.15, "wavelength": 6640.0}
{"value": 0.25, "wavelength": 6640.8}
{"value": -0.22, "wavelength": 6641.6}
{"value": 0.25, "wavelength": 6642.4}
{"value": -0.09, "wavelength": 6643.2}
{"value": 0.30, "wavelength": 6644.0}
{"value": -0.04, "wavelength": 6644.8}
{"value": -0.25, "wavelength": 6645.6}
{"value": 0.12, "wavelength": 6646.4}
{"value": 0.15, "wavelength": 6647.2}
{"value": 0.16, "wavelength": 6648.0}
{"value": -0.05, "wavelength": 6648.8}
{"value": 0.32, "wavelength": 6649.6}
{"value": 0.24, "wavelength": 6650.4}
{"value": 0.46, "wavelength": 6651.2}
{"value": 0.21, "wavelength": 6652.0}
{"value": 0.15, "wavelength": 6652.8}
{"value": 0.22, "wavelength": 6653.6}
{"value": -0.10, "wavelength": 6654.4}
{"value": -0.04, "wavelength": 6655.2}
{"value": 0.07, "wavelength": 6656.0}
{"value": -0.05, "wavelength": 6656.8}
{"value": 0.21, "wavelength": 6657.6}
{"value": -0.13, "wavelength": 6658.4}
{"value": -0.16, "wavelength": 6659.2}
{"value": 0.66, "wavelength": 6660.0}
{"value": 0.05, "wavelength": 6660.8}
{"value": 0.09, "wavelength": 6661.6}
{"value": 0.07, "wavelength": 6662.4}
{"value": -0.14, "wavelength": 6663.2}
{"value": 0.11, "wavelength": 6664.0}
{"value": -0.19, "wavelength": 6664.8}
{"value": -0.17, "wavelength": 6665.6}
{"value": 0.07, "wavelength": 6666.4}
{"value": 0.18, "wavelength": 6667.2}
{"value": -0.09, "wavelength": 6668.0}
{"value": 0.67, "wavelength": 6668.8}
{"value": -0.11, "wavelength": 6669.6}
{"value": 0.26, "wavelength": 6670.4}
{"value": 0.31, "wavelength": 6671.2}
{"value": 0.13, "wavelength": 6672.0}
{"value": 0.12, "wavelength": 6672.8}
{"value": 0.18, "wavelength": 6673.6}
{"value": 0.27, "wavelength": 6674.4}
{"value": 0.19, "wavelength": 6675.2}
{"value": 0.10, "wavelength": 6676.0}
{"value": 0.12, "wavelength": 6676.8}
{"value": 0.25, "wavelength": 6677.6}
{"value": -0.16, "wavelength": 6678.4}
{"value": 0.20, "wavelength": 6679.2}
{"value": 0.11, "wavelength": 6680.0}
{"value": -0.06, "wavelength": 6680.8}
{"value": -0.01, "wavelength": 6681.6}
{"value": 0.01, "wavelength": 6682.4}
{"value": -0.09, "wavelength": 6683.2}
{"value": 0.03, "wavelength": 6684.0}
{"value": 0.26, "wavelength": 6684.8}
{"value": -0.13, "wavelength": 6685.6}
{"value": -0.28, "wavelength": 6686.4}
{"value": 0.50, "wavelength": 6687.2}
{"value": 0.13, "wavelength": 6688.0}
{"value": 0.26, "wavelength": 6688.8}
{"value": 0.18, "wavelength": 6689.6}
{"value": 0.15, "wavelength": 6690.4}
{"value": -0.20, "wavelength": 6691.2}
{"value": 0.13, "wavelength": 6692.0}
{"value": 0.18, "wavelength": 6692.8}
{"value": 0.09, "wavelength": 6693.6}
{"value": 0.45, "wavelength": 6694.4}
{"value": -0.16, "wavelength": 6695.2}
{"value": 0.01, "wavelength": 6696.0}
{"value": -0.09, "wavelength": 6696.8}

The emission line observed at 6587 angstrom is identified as [O II]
